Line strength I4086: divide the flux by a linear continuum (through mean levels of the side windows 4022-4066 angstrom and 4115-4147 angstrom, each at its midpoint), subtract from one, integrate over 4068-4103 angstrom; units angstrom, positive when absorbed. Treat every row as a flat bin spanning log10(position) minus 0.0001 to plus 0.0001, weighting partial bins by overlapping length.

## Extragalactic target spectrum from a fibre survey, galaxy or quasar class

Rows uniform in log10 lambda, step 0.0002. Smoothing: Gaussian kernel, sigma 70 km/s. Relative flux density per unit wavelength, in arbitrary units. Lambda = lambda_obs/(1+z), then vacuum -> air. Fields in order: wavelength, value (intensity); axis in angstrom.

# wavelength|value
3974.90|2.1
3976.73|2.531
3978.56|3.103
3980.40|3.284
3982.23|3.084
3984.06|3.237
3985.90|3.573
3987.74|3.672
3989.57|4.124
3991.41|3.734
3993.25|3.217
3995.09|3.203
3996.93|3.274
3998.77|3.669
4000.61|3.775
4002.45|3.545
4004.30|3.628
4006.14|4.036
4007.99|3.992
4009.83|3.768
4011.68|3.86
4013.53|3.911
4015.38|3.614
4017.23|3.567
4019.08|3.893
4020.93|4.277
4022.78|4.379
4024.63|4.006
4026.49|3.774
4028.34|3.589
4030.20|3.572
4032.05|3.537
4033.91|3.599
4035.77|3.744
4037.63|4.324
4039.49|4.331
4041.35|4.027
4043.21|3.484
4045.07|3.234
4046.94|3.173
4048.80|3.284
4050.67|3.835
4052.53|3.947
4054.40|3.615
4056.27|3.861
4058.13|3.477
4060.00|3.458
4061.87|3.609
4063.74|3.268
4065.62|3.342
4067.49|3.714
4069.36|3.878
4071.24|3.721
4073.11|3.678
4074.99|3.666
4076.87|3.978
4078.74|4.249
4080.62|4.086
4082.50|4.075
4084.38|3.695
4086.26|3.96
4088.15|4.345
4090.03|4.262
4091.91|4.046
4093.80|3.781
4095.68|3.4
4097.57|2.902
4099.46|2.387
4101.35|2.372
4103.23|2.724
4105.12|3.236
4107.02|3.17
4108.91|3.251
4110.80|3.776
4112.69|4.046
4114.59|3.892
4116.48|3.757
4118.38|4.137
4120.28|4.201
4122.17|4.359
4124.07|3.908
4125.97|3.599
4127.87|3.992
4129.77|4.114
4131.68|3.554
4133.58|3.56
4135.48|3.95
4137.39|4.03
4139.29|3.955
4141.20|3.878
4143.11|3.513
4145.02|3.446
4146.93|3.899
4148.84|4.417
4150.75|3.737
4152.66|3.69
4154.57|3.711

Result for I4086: 0.93 angstrom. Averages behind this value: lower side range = 3.69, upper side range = 3.87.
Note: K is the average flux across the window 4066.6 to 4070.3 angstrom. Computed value 3.8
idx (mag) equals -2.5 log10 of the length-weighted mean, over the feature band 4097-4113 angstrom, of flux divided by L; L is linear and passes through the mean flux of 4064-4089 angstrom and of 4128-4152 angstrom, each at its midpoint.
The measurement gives 0.25 mag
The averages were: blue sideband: 3.86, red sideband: 3.84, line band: 3.06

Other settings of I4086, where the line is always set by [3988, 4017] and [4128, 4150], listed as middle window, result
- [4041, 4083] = 1.0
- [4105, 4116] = 0.6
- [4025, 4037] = 0.2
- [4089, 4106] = 2.5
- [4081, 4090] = -0.6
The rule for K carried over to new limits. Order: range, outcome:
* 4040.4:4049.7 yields 3.44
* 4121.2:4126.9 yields 3.96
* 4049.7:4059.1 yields 3.75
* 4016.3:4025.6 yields 4.02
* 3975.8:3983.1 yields 3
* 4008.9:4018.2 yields 3.74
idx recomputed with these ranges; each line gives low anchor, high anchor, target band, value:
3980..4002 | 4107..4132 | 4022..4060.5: -0.025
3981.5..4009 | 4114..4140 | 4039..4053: 0.025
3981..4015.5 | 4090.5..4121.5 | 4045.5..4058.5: -0.014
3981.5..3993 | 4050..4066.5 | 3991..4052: -0.044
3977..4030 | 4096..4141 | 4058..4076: 0.013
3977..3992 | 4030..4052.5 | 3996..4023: -0.074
